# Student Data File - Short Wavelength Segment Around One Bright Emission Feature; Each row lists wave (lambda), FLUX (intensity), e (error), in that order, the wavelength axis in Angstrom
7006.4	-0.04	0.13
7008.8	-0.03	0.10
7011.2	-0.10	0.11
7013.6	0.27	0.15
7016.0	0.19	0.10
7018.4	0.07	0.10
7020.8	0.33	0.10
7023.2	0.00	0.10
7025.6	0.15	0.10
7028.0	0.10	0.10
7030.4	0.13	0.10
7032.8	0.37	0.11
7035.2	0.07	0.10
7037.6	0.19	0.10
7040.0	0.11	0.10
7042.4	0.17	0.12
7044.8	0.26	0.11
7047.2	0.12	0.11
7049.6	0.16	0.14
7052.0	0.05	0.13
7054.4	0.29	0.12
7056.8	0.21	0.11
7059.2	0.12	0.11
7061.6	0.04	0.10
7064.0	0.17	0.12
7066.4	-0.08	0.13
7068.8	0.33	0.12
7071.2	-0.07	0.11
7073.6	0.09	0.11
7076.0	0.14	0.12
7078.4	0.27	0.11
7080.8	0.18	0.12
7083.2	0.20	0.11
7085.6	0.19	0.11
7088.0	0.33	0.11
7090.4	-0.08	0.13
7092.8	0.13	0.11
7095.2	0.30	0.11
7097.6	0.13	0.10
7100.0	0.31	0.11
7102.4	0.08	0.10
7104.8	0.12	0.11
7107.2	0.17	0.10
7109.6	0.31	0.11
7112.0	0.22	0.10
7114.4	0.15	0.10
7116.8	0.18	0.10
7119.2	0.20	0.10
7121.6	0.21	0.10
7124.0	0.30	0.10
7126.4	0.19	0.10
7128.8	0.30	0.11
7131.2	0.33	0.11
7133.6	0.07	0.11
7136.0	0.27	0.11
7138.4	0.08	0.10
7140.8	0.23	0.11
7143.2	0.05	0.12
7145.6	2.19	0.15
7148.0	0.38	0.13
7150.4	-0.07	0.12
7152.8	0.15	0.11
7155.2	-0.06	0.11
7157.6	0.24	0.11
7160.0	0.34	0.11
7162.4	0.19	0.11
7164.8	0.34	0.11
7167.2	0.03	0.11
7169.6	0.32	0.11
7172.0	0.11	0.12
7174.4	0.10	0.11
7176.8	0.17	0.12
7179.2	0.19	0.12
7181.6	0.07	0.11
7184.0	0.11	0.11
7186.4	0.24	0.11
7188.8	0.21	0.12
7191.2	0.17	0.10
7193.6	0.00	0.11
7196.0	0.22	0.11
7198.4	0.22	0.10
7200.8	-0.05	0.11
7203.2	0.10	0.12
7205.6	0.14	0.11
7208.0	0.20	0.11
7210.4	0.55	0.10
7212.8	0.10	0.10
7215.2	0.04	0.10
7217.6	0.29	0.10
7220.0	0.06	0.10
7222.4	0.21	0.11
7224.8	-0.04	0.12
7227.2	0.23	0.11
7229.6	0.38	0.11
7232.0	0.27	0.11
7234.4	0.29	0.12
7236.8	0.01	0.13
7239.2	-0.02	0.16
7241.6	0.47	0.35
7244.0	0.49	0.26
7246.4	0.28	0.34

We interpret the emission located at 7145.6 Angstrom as H-alpha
